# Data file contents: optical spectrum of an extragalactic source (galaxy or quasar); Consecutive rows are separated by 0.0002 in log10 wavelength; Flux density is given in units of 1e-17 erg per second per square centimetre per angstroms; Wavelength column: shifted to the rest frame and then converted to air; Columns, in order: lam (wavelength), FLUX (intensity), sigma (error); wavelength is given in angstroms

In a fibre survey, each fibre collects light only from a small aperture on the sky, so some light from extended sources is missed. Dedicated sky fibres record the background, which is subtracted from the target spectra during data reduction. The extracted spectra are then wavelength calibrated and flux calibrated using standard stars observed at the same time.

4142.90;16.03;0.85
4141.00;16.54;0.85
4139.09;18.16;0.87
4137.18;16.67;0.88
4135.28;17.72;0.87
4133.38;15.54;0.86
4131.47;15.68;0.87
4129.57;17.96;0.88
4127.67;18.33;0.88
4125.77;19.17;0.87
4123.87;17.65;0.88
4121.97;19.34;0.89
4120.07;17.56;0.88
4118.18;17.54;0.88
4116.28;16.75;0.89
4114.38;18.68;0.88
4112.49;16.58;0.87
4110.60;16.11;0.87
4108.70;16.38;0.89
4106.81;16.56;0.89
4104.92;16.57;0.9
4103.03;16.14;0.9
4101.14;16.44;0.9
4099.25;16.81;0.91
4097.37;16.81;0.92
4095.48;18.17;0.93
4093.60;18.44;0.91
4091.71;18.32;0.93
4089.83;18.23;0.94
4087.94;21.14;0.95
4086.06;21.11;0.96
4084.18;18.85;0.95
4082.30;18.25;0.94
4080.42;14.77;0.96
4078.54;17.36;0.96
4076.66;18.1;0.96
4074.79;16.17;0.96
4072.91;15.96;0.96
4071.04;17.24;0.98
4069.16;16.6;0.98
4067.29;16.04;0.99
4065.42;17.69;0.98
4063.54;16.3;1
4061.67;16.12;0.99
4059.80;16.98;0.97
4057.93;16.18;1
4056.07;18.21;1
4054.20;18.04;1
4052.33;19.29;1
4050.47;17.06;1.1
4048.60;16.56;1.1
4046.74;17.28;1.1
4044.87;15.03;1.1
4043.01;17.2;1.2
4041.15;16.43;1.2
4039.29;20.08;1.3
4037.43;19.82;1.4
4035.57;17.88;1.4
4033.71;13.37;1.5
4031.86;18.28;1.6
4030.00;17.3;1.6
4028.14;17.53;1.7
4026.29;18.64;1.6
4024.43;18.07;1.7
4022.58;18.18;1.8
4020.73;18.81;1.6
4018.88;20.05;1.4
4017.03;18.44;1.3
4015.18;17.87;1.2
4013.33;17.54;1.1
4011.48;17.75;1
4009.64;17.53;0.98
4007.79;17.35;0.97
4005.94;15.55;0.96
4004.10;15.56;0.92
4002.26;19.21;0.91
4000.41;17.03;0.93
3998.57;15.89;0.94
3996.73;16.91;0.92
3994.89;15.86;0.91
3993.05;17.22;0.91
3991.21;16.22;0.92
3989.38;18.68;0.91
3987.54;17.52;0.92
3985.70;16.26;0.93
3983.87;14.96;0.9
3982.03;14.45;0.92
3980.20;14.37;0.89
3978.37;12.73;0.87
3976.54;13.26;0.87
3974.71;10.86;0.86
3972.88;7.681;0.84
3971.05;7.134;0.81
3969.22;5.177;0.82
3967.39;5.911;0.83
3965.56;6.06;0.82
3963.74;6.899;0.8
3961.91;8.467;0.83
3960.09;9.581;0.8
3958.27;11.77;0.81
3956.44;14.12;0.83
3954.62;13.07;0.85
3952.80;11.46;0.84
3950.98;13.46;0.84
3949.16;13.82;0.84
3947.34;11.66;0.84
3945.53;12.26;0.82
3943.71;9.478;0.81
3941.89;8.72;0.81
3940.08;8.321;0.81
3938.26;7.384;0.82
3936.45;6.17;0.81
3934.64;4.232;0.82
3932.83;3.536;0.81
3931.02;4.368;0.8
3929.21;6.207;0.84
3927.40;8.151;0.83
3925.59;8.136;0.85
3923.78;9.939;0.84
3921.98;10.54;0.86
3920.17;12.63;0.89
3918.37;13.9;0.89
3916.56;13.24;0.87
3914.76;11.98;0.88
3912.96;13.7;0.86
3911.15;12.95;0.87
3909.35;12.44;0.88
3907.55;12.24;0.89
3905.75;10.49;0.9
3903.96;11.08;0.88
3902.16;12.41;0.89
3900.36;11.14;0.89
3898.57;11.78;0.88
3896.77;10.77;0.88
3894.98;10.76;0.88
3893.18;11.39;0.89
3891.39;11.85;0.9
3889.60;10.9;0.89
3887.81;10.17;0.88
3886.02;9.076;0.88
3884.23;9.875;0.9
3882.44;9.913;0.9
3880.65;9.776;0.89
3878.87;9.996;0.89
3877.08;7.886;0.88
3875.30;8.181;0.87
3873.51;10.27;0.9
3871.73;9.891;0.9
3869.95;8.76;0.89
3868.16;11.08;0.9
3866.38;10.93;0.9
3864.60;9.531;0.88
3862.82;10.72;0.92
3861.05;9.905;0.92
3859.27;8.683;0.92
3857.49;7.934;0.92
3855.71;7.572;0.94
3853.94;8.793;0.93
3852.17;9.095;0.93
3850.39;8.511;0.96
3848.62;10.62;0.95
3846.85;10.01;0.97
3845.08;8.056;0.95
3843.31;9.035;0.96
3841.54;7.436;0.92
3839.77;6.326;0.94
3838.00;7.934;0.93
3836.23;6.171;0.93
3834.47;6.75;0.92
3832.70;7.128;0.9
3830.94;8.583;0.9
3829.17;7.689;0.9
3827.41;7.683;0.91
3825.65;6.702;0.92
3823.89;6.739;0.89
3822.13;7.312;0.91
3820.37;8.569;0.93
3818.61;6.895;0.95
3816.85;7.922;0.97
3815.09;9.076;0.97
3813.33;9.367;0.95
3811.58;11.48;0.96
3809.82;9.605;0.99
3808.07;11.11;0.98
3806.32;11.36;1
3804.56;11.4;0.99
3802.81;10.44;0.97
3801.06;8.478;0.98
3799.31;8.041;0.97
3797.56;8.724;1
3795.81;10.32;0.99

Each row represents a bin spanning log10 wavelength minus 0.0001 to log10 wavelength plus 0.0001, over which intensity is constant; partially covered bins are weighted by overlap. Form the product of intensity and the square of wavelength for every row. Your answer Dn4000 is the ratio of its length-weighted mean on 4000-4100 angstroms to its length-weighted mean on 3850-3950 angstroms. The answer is 1.91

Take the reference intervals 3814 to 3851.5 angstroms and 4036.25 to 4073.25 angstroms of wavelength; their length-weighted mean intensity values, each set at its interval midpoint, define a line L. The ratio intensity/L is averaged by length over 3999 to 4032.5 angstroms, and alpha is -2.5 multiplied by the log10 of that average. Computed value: -0.143 mag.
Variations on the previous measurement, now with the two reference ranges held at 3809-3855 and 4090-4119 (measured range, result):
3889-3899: -0.10 mag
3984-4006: -0.24 mag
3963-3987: 0.22 mag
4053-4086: -0.08 mag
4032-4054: -0.15 mag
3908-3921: -0.19 mag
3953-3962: 0.06 mag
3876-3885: 0.04 mag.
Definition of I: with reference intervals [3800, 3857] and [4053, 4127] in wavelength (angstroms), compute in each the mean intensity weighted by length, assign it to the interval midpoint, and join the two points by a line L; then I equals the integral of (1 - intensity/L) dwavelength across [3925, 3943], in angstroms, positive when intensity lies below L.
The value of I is 8.3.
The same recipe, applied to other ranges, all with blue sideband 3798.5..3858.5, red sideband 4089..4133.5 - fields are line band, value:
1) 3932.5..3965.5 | 7.0 angstroms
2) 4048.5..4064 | -1.6 angstroms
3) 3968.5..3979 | 2.9 angstroms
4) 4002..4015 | -2.8 angstroms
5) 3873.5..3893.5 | 0.7 angstroms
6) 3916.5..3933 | 3.4 angstroms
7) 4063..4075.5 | -0.4 angstroms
